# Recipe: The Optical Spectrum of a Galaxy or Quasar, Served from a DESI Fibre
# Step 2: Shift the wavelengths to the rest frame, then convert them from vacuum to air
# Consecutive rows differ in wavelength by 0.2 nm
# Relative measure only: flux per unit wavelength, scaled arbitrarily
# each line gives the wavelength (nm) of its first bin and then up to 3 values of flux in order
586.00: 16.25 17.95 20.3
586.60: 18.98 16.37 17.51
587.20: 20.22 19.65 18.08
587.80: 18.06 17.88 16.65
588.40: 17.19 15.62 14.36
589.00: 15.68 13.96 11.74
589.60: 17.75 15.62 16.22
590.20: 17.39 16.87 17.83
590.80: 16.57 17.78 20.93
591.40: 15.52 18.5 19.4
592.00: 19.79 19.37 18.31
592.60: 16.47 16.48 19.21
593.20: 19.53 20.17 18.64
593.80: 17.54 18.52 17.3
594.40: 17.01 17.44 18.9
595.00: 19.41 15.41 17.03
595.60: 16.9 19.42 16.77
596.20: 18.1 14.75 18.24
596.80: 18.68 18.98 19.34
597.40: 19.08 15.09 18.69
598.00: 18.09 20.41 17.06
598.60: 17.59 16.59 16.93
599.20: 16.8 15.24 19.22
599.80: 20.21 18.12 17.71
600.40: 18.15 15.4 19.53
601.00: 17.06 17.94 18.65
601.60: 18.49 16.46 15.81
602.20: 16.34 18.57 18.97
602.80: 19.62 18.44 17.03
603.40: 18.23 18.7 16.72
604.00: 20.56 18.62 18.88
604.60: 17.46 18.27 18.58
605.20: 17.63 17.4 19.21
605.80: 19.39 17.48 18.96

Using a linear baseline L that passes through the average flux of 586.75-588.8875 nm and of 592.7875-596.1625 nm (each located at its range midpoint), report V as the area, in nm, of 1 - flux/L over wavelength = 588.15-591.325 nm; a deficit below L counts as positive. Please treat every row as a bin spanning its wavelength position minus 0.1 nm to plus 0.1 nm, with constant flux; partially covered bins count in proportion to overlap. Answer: 0.23 nm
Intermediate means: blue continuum 17.5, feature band 16.4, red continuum 18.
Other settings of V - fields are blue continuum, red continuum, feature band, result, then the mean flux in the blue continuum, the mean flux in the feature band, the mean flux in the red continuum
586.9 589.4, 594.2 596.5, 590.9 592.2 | -0.12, 16.9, 18.7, 17.4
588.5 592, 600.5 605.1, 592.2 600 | -0.28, 16.7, 17.9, 18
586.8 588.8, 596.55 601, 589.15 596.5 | 0.09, 17.6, 17.6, 17.9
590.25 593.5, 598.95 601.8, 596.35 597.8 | 0.01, 18.3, 17.9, 17.8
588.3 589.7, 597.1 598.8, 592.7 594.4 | -0.17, 15.2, 18.3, 18.1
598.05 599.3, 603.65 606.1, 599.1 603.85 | 0.03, 17.6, 17.8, 18.4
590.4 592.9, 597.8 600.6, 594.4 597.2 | 0.03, 18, 17.7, 17.8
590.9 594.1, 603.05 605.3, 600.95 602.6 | 0.07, 18.5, 17.5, 18.2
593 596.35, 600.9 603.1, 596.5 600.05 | -0.02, 18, 18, 17.9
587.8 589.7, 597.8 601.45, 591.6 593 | -0.17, 15.8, 18.4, 17.8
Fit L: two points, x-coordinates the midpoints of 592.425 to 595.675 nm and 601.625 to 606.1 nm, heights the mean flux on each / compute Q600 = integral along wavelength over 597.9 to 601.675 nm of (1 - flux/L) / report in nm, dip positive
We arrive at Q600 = 0.036 nm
